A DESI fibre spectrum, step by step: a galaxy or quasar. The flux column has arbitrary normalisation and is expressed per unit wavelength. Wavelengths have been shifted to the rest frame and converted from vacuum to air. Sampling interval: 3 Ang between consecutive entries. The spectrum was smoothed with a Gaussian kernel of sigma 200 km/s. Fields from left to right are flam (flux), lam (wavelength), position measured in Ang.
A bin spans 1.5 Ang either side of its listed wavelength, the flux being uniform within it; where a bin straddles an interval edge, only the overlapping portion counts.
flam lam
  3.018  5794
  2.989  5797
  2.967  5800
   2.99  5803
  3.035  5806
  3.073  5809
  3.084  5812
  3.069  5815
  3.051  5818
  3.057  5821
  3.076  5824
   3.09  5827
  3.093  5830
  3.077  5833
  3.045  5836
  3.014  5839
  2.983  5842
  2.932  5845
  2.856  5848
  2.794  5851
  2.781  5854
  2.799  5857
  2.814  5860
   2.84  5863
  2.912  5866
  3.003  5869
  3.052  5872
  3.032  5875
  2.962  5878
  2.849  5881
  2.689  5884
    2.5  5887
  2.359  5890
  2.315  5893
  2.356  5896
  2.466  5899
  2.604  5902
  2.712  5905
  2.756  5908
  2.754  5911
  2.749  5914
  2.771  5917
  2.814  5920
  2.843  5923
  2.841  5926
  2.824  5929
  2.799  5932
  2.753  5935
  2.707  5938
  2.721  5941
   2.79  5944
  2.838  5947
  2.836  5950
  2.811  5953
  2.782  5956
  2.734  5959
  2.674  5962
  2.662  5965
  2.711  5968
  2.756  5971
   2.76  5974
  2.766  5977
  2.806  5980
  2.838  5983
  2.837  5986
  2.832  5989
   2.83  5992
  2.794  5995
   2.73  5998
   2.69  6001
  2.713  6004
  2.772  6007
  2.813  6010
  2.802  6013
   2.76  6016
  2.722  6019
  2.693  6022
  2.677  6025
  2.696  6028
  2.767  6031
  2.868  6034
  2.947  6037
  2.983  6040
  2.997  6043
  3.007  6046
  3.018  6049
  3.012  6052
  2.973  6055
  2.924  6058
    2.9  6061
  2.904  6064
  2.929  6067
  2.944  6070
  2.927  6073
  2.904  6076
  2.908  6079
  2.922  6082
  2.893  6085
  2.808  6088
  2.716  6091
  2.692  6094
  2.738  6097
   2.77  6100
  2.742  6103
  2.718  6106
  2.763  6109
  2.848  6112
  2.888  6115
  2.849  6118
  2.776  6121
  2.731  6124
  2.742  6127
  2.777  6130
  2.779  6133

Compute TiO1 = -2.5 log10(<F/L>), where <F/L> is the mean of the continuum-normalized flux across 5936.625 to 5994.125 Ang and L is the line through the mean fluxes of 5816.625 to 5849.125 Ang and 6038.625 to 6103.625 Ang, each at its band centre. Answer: 0.068 mag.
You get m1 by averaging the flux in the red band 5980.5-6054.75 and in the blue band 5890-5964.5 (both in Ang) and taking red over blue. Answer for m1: 1.04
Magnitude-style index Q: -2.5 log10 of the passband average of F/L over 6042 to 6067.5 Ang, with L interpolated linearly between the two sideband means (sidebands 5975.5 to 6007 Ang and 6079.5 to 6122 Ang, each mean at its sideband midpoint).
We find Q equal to -0.06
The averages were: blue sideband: 2.78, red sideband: 2.8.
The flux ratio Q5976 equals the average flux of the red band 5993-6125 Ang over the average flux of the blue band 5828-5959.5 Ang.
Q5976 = 1.0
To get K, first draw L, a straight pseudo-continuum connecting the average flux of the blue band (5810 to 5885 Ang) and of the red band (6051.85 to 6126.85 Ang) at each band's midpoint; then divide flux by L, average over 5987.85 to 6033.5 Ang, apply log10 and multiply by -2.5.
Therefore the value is 0.049 mag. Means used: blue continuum 2.96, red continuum 2.84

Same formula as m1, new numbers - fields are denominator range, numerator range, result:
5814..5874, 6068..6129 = 0.95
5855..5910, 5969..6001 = 1.02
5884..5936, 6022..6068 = 1.09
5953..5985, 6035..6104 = 1.05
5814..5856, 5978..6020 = 0.93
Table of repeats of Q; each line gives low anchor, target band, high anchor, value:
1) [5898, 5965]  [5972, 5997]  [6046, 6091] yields 0.005 mag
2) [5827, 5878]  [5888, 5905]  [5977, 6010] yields 0.182 mag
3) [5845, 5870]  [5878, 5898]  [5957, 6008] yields 0.115 mag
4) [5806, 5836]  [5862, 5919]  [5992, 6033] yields 0.090 mag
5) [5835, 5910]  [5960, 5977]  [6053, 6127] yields 0.034 mag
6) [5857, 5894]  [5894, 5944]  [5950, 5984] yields 0.022 mag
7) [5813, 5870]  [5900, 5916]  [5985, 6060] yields 0.080 mag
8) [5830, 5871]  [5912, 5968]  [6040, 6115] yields 0.050 mag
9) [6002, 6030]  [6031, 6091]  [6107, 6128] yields -0.061 mag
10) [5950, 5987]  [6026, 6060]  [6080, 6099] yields -0.053 mag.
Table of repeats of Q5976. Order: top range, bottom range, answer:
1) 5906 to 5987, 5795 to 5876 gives 0.93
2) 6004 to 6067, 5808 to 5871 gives 0.96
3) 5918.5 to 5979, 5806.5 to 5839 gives 0.90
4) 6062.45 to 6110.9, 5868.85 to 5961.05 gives 1.03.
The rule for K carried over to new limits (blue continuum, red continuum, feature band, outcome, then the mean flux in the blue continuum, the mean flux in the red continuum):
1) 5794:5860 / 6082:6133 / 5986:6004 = 0.03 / 2.99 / 2.78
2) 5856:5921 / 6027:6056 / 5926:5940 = 0.00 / 2.73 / 2.93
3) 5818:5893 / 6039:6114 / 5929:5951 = 0.04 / 2.89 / 2.88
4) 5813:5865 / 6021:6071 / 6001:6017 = 0.06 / 2.96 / 2.9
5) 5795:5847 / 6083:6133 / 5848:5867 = 0.07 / 3.03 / 2.78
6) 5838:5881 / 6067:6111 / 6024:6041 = 0.01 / 2.91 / 2.82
